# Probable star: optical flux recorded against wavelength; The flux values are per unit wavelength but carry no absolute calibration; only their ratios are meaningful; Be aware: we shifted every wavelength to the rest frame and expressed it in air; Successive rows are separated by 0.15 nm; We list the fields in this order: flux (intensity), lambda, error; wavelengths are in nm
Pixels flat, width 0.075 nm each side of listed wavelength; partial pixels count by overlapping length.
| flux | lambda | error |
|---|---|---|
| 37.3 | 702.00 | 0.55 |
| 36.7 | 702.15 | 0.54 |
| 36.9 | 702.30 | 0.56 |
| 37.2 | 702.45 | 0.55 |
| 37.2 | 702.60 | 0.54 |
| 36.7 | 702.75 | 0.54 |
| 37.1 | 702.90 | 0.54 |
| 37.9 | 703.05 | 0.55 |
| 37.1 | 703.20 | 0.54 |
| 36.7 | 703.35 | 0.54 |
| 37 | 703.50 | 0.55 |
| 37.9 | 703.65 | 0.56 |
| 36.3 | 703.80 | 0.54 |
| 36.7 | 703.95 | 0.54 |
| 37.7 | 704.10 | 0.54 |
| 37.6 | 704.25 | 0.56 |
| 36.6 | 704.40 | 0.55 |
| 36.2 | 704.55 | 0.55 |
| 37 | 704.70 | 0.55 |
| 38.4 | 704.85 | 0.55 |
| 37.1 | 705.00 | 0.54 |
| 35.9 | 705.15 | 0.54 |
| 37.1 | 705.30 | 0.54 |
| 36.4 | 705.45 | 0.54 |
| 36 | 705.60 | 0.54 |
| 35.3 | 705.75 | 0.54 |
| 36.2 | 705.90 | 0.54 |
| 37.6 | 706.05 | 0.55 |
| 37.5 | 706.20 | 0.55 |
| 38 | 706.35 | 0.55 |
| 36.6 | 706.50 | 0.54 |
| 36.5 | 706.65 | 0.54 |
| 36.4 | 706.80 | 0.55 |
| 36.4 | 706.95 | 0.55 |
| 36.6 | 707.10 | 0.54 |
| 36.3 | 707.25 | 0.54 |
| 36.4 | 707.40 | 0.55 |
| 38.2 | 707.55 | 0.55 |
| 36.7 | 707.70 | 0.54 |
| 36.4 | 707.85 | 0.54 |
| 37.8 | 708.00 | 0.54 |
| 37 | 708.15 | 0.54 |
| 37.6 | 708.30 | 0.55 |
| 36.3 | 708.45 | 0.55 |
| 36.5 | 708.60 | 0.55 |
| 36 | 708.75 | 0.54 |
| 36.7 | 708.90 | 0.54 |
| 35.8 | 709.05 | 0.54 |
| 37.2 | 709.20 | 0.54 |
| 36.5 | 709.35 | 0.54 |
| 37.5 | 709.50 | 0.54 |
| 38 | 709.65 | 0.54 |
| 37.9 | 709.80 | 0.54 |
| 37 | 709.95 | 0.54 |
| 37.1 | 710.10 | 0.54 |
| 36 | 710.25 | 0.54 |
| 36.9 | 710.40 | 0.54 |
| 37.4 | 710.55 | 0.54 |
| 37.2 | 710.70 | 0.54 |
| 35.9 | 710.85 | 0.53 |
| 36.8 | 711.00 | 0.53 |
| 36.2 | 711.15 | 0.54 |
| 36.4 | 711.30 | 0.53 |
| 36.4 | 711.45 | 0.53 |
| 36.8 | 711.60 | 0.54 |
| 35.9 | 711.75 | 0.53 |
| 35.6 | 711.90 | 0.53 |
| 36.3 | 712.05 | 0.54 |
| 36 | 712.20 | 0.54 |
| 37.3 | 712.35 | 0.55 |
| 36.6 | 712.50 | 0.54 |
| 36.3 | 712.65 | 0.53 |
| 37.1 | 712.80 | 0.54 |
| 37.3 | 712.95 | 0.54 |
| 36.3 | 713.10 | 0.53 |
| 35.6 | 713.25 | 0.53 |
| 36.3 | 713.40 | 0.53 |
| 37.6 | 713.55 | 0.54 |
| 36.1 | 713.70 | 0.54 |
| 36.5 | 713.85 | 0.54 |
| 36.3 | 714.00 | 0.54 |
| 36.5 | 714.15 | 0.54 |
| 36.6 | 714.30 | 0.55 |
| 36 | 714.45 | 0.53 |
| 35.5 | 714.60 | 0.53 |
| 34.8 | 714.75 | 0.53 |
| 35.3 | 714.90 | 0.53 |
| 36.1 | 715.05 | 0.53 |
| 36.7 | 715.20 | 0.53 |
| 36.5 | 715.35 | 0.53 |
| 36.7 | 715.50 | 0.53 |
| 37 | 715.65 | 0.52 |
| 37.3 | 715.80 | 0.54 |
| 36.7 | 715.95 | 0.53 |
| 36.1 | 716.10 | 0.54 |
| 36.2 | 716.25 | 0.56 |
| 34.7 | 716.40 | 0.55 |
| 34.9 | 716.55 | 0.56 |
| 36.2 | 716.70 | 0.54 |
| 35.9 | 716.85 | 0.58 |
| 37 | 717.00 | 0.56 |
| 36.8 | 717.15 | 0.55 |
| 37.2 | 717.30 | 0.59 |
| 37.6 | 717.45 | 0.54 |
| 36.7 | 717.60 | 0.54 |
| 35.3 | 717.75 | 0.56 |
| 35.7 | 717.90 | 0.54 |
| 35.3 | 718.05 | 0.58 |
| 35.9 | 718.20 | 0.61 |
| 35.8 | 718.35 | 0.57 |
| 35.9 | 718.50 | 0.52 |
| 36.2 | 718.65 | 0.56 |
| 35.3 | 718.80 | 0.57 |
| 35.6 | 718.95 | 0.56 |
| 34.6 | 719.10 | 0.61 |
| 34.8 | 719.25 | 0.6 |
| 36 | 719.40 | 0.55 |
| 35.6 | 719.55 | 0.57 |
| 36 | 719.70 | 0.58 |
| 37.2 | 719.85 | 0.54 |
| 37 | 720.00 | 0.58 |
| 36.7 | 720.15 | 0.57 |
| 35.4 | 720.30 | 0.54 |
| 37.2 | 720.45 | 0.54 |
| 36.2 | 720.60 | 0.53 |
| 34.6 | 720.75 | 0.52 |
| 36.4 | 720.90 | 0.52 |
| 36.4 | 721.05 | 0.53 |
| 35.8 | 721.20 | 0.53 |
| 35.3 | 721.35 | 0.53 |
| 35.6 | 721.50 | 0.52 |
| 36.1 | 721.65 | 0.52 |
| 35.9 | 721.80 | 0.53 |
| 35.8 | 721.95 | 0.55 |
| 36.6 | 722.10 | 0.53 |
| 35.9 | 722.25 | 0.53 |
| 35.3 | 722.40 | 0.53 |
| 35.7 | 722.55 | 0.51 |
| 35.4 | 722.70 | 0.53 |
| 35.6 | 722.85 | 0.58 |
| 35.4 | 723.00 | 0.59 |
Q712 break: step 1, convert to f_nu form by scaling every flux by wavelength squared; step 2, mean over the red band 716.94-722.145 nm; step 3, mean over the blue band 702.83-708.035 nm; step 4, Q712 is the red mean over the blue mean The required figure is 1.0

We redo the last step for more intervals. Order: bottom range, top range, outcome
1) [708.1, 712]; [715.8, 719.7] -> 1.00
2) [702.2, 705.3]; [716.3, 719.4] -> 1.01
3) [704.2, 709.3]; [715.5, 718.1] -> 1.02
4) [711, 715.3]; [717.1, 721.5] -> 1.01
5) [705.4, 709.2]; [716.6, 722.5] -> 1.02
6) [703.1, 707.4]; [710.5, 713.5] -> 1.01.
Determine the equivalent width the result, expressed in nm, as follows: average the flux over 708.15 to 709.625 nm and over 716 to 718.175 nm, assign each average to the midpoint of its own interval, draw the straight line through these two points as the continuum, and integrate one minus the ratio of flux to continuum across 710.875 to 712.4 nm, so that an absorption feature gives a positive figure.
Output 0.01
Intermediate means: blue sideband 36.7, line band 36.3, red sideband 36.1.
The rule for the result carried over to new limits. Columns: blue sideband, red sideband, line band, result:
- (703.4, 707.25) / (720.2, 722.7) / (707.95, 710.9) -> -0.03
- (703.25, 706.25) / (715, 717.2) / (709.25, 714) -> -0.02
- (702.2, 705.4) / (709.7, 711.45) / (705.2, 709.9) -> 0.01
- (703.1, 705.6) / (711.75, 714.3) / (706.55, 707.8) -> 0.00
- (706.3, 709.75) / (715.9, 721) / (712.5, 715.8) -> 0.00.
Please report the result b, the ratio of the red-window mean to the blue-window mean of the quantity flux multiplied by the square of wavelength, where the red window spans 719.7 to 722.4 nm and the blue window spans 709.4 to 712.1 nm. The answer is 1.0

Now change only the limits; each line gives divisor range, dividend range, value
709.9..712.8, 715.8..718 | 1.01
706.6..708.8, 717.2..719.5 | 1.01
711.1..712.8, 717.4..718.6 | 1.01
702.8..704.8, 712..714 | 1.01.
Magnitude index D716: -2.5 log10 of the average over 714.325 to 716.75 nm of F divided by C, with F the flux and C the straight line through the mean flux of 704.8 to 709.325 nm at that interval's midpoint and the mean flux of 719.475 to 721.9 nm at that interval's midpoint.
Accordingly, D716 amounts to 0.008 mag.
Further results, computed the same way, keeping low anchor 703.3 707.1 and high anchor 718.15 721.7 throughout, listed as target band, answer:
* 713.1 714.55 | -0.002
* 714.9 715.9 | -0.013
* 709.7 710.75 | -0.017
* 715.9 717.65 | -0.007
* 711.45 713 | -0.003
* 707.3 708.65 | -0.010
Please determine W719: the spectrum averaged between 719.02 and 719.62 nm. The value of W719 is 35.3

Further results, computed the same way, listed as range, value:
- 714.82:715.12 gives 35.7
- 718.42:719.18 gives 35.5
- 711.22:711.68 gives 36.5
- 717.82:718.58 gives 35.7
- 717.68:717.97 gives 35.5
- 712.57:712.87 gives 36.7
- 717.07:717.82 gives 36.7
